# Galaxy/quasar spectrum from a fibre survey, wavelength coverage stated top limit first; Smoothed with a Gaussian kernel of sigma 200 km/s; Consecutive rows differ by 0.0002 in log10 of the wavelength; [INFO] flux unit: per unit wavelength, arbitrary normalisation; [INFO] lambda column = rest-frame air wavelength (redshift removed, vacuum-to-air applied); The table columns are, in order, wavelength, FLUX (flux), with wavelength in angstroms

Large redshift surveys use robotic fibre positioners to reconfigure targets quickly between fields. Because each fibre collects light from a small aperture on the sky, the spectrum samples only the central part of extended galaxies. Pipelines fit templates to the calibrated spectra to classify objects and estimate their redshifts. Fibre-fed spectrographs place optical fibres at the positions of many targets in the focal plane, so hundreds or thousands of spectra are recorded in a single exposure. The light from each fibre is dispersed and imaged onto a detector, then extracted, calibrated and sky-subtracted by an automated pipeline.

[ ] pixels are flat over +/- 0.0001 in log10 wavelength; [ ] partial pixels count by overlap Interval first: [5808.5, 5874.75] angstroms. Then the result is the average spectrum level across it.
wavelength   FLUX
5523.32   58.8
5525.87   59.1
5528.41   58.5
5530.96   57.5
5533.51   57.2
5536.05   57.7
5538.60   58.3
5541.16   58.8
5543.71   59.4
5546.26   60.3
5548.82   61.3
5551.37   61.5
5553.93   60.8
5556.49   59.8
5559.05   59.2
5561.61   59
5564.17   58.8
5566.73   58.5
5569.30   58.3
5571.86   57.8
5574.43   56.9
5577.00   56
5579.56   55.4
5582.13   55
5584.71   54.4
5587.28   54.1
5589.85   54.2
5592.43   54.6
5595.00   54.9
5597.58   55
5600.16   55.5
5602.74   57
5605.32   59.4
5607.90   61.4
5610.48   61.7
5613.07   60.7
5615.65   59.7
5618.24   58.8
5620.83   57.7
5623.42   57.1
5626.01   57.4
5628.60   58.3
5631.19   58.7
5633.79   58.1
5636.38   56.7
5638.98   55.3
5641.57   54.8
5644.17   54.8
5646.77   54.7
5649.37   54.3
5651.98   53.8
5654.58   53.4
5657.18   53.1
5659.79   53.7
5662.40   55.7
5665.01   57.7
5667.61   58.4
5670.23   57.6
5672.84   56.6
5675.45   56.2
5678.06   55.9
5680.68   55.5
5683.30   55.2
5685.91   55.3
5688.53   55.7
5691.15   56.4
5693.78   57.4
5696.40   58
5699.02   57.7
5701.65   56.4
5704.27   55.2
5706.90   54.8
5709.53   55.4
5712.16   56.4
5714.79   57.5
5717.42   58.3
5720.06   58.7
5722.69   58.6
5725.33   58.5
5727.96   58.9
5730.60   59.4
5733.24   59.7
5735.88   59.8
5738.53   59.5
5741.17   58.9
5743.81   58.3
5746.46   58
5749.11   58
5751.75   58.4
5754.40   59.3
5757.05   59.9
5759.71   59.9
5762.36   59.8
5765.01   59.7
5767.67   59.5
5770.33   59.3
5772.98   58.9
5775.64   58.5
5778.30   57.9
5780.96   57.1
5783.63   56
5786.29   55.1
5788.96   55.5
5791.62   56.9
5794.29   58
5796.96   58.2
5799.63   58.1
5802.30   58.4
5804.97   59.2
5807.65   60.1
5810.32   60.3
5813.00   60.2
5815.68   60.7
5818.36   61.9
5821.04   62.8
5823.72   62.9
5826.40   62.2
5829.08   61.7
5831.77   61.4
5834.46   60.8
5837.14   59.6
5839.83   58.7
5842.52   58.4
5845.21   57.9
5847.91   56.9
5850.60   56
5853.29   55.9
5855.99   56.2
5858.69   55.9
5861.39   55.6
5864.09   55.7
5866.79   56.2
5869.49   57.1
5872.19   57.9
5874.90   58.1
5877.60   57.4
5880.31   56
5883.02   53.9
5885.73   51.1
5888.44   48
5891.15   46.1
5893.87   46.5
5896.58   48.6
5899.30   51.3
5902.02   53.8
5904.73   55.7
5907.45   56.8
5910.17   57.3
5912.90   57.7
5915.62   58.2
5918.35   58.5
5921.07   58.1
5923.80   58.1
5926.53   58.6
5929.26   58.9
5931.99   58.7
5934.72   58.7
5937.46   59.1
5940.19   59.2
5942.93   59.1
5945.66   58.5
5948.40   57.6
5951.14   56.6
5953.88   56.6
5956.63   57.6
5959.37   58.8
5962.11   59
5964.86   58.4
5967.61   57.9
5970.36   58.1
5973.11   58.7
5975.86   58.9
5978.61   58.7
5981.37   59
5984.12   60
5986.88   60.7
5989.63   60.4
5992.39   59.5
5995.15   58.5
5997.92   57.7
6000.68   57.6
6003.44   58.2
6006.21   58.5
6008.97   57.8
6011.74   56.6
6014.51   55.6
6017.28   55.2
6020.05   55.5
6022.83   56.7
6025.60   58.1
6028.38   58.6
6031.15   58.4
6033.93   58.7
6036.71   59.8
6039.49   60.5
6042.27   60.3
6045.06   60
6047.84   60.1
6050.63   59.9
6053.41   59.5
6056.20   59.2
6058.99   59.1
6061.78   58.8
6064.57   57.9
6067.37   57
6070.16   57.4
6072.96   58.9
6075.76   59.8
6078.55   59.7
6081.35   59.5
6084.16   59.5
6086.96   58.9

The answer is 58.9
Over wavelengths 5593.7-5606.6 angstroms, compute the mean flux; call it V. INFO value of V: 56.4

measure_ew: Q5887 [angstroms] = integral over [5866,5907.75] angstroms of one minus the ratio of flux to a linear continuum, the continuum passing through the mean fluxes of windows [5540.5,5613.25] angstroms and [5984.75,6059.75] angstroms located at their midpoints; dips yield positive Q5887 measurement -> 3.6 angstroms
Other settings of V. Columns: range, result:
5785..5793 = 55.8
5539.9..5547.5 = 59.5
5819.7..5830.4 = 62.4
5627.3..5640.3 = 57.4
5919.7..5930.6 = 58.4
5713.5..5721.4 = 58.2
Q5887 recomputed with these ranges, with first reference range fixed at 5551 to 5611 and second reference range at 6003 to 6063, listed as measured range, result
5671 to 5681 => 0.2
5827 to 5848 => -0.6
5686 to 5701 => 0.2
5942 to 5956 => 0.1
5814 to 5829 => -1.1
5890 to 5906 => 2.1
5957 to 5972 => 0.0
